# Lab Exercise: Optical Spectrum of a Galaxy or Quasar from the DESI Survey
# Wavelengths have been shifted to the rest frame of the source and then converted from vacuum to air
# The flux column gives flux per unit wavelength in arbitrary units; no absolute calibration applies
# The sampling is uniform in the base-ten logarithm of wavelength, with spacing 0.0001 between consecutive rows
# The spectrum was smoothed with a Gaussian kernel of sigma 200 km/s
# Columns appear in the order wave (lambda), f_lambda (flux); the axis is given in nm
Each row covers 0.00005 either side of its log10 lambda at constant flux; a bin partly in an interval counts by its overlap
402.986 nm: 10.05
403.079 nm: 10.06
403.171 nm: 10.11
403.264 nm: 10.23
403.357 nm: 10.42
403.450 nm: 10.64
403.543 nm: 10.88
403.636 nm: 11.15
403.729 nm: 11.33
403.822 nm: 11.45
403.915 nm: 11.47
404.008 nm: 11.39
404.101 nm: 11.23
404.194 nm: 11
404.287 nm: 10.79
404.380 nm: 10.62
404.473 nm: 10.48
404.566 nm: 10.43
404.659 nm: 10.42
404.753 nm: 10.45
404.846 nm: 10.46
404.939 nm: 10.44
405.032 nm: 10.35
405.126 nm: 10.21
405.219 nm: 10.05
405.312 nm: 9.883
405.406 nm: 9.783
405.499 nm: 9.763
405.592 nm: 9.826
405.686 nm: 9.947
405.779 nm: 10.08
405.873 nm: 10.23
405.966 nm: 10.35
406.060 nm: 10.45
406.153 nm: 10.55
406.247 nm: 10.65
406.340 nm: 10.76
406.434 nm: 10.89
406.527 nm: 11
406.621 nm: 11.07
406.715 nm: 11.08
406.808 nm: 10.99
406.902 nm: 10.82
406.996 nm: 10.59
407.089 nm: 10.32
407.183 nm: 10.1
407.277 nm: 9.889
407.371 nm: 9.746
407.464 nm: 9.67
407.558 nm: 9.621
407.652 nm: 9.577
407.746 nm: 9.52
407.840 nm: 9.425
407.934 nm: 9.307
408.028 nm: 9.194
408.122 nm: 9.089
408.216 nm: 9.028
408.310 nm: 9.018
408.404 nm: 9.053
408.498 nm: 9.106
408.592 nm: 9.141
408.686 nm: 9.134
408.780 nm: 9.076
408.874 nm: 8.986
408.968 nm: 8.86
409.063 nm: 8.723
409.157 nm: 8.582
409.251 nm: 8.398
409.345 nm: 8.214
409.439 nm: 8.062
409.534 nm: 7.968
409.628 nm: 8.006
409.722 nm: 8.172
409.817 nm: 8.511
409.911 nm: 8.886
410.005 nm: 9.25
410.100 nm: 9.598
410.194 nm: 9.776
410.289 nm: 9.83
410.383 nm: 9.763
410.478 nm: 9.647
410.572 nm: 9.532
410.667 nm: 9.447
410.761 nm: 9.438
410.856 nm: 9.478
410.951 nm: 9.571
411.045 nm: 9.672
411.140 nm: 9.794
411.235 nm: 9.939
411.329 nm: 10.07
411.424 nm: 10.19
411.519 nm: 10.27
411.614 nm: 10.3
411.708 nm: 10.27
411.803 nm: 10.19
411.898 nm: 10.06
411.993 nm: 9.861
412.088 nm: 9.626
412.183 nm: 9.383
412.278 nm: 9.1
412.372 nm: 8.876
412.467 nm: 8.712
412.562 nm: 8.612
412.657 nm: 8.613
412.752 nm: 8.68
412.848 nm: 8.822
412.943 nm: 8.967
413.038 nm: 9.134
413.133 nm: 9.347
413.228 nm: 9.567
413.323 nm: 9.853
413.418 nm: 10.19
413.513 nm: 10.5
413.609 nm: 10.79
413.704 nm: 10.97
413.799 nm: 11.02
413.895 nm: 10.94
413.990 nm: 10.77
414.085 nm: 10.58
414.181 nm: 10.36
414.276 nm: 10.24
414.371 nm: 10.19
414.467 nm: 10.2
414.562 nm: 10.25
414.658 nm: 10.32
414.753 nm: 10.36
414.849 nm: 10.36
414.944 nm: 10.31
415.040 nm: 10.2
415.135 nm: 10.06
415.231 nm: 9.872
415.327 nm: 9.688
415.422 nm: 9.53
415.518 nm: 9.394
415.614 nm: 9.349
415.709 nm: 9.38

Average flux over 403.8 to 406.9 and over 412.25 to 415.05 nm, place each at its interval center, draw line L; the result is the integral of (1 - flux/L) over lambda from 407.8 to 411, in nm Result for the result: 0.37 nm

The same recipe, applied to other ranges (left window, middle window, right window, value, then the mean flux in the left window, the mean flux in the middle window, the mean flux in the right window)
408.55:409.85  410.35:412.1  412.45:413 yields -0.24 nm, 8.56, 9.85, 8.73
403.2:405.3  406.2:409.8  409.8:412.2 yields 0.24 nm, 10.7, 9.49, 9.73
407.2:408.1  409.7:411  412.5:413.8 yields 0.03 nm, 9.55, 9.37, 9.59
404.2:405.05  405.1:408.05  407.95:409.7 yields -0.14 nm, 10.5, 10.2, 8.76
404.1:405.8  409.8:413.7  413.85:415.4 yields 0.27 nm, 10.3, 9.59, 10.3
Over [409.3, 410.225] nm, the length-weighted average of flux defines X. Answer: 8.63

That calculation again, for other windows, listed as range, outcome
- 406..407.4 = 10.6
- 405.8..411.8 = 9.62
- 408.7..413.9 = 9.41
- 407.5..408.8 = 9.24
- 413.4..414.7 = 10.5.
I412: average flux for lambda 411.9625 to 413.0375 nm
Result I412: 9.01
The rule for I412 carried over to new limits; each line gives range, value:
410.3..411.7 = 9.81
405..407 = 10.4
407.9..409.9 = 8.74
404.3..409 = 10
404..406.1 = 10.4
